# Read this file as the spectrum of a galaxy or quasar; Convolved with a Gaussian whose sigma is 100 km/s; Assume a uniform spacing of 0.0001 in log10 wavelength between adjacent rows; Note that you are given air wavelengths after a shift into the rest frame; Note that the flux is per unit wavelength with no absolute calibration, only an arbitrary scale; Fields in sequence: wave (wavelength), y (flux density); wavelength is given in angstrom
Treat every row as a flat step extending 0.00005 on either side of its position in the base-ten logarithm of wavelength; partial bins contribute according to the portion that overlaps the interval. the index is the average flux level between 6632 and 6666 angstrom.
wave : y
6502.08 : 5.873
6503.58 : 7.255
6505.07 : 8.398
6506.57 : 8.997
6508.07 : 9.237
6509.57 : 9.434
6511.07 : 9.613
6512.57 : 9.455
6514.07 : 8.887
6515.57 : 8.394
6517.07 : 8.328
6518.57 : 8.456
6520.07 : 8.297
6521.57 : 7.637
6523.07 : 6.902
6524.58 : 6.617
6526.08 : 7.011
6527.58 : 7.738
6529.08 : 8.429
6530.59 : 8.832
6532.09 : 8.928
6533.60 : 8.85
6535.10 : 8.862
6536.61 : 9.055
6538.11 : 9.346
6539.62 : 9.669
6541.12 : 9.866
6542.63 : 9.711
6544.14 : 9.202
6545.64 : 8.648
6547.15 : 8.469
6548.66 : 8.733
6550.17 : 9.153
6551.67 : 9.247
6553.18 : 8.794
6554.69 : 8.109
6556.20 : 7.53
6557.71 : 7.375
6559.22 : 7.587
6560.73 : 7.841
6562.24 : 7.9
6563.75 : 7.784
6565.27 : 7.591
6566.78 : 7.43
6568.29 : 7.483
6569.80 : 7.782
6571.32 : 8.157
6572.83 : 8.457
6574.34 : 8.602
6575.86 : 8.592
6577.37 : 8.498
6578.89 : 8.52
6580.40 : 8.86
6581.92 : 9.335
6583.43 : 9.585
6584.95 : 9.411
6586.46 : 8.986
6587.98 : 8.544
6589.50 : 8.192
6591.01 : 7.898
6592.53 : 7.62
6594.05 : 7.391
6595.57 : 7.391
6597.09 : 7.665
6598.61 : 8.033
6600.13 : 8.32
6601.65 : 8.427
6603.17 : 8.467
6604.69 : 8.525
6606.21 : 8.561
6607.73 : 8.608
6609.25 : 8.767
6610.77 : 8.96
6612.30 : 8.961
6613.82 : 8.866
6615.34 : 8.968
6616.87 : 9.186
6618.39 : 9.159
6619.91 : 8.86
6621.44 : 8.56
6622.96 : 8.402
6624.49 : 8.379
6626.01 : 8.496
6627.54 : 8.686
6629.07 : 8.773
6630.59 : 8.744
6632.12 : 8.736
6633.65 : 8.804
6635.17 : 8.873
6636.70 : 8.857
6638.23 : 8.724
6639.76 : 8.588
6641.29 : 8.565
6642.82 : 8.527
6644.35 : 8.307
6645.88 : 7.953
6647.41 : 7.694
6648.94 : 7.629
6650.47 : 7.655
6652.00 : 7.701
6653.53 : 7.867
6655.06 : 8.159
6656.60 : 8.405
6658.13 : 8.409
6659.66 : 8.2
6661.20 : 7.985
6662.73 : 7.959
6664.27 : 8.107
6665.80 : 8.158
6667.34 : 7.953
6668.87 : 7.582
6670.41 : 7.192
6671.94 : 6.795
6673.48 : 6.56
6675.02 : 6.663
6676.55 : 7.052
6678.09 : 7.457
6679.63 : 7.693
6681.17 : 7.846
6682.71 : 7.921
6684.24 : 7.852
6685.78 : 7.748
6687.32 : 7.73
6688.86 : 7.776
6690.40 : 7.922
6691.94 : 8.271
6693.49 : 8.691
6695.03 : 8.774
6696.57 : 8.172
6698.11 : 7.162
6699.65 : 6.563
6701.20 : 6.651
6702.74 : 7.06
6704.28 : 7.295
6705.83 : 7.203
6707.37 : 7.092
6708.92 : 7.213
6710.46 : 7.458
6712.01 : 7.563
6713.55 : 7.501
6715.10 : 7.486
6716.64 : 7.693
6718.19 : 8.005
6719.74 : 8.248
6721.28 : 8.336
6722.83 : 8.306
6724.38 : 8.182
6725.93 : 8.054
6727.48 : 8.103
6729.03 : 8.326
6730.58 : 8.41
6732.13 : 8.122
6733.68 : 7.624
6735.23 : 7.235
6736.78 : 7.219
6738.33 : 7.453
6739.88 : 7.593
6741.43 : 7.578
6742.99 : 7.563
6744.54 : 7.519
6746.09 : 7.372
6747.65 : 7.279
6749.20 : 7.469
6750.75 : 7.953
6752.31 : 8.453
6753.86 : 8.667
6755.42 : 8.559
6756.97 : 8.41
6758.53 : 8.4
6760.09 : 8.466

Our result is 8.25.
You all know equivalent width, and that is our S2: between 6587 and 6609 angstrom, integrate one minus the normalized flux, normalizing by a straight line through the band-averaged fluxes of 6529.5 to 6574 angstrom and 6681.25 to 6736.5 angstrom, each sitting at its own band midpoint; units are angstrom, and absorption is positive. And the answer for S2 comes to 0.4 angstrom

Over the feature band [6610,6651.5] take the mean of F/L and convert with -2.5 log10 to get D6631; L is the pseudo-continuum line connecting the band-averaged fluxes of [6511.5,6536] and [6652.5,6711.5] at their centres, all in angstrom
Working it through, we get -0.10 mag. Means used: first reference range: 8.25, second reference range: 7.65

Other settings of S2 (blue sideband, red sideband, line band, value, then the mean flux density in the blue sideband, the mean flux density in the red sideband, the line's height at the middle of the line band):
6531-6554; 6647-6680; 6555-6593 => 2.15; 9.1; 7.68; 8.73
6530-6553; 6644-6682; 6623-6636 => -0.93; 9.1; 7.71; 8.1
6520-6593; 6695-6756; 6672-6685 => 0.90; 8.41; 7.7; 7.89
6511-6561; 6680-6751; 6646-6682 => 1.13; 8.51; 7.71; 7.94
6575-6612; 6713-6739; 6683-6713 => 1.62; 8.47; 7.91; 8.02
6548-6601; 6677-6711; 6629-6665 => -1.98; 8.24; 7.61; 7.86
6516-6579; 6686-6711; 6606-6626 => -2.00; 8.33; 7.57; 7.99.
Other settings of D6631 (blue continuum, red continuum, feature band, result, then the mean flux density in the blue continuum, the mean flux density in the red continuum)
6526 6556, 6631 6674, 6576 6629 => -0.02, 8.85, 8.08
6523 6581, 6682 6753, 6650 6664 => -0.01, 8.38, 7.72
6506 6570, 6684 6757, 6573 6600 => -0.02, 8.45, 7.76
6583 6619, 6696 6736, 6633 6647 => -0.04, 8.51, 7.65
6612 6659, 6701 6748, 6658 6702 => 0.06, 8.5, 7.65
